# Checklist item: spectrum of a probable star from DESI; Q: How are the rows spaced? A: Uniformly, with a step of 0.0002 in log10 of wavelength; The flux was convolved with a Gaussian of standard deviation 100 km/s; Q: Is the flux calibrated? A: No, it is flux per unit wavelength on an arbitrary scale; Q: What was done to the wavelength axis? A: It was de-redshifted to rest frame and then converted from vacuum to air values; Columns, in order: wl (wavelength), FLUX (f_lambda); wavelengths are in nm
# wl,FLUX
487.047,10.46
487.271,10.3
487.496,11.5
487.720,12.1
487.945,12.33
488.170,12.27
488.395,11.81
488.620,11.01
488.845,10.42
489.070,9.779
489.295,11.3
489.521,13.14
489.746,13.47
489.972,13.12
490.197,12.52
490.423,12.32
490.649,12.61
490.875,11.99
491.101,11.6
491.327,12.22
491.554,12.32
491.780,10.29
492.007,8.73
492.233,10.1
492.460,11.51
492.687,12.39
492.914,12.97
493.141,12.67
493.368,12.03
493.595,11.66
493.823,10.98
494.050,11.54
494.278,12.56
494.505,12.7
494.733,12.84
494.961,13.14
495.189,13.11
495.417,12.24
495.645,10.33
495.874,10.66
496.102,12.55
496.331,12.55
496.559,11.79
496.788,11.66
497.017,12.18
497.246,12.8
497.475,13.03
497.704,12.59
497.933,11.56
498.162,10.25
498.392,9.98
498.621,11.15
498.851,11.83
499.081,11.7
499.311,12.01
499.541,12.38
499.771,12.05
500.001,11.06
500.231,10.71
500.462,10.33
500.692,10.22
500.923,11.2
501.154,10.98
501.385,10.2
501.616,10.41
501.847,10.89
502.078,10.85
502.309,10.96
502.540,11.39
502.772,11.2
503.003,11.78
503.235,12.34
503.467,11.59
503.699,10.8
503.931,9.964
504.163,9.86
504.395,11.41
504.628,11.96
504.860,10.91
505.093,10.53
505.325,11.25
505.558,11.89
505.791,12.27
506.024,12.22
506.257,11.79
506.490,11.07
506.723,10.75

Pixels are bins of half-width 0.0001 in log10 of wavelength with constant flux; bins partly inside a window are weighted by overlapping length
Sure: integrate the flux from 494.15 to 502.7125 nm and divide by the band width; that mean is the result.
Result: 11.6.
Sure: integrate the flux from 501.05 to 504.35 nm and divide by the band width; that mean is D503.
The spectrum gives 11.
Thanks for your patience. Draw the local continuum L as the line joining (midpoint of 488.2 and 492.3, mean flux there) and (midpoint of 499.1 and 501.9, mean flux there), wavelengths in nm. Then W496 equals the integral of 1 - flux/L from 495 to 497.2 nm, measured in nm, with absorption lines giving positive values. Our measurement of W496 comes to -0.13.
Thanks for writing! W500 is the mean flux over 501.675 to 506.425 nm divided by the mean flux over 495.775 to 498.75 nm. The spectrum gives 1.0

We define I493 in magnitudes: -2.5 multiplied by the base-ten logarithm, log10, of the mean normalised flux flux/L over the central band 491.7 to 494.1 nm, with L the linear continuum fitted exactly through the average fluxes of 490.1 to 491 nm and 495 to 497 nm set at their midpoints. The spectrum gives 0.07 mag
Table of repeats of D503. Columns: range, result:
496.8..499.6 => 11.8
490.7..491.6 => 12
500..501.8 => 10.6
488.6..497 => 11.9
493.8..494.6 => 12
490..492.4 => 11.5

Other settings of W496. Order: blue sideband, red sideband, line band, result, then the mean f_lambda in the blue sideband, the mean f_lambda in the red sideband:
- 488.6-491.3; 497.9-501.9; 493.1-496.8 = -0.18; 12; 11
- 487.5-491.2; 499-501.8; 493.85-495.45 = -0.13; 12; 11.1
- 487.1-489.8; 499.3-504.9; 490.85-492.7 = 0.05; 11.6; 11.1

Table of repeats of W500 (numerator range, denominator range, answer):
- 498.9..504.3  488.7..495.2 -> 0.93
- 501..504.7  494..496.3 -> 0.90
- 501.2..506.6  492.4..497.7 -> 0.92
